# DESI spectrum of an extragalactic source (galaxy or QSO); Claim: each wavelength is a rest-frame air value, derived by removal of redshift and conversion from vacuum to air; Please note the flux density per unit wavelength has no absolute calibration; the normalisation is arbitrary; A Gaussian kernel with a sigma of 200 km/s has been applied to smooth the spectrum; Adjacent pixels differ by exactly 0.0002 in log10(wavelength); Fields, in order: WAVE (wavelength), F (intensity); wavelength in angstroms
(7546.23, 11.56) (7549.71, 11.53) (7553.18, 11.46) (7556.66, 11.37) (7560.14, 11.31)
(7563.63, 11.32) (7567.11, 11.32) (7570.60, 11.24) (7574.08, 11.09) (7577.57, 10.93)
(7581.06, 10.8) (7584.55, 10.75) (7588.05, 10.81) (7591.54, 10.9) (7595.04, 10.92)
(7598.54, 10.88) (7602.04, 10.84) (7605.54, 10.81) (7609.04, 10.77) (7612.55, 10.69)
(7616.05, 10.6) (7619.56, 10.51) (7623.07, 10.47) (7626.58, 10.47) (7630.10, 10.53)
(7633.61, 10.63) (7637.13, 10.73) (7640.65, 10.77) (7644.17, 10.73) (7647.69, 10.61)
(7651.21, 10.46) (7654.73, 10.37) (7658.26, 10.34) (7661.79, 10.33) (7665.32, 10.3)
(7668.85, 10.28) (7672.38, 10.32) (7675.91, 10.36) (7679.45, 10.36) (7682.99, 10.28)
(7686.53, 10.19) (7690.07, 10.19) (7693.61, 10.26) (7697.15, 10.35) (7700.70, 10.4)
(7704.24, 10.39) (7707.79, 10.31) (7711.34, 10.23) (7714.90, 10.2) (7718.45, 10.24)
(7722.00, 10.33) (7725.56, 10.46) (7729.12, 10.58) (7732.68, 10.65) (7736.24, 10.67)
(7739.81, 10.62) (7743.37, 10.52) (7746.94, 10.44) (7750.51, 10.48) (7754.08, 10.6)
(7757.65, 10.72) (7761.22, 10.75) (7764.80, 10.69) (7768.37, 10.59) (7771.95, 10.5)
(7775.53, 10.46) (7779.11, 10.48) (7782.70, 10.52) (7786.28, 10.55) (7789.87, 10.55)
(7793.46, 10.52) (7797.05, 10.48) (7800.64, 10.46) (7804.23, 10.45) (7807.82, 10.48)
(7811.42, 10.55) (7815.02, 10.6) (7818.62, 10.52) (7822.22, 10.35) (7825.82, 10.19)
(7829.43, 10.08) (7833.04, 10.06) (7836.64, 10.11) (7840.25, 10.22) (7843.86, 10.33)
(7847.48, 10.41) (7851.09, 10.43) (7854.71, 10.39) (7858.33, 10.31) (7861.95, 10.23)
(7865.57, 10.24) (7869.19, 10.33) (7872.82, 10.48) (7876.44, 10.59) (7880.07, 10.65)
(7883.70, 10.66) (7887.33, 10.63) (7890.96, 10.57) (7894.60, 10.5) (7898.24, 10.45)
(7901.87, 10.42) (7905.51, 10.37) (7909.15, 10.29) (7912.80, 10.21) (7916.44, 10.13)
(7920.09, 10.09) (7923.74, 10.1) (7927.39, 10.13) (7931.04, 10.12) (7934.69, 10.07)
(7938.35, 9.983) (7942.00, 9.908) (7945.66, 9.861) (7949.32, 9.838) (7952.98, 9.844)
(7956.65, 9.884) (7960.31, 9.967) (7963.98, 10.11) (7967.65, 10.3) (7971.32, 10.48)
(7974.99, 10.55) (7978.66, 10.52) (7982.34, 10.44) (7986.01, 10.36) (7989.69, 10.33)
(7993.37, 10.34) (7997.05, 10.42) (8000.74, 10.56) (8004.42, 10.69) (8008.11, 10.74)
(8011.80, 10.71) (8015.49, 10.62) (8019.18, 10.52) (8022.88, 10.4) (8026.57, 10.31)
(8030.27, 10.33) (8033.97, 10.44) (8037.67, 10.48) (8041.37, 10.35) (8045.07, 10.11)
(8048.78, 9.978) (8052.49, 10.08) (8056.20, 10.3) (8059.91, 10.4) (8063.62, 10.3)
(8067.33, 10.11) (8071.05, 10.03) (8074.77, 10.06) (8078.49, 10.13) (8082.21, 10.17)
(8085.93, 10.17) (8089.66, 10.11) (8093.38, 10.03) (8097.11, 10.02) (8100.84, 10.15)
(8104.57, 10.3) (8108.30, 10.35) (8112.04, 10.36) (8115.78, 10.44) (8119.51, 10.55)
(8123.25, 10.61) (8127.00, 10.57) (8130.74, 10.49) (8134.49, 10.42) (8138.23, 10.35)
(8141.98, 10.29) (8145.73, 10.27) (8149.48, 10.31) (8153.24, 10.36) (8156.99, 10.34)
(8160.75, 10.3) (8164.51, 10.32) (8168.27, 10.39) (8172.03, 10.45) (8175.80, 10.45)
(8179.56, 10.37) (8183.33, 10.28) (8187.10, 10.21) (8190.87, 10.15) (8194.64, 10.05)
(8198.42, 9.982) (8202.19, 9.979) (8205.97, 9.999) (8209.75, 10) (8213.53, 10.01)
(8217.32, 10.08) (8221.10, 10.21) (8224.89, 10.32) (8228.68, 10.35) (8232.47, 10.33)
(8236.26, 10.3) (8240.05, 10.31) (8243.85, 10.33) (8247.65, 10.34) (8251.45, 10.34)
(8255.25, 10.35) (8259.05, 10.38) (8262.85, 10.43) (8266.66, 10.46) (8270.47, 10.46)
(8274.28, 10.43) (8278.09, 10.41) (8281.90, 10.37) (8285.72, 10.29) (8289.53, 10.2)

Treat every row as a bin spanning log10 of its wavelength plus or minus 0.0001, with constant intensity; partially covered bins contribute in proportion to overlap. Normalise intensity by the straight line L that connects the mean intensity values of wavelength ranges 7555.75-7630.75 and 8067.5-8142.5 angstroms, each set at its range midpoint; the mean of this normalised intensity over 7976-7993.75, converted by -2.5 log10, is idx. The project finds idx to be 0.00 mag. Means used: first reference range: 10.9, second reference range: 10.3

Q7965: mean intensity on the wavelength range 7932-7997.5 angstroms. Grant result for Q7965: 10.2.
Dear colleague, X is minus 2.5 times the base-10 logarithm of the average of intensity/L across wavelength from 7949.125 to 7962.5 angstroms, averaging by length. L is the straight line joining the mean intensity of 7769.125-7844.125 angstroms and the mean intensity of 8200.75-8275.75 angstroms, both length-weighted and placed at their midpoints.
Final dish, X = 0.05 mag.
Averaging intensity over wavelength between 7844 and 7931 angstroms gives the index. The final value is 10.4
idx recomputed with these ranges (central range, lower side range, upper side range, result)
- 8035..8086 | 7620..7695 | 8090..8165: 0.016 mag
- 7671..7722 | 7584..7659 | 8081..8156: 0.033 mag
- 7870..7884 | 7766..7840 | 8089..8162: -0.017 mag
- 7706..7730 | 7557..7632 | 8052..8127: 0.040 mag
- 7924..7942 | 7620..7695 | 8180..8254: 0.026 mag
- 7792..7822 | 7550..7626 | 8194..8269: 0.021 mag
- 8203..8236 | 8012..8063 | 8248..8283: 0.024 mag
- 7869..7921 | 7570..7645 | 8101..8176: 0.013 mag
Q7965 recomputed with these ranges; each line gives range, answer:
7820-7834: 10.2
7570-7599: 10.9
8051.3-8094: 10.2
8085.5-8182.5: 10.3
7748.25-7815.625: 10.5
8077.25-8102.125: 10.1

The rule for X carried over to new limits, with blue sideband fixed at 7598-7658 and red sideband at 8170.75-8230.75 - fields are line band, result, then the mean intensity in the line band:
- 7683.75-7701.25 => 0.032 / 10.3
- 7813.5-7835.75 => 0.019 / 10.3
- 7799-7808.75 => 0.002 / 10.5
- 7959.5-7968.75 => 0.025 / 10.1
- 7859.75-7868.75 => 0.019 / 10.3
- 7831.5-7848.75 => 0.025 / 10.2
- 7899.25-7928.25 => 0.018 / 10.2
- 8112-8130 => -0.029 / 10.5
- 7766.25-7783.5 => 0.000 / 10.5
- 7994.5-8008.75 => -0.025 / 10.6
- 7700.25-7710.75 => 0.022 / 10.4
